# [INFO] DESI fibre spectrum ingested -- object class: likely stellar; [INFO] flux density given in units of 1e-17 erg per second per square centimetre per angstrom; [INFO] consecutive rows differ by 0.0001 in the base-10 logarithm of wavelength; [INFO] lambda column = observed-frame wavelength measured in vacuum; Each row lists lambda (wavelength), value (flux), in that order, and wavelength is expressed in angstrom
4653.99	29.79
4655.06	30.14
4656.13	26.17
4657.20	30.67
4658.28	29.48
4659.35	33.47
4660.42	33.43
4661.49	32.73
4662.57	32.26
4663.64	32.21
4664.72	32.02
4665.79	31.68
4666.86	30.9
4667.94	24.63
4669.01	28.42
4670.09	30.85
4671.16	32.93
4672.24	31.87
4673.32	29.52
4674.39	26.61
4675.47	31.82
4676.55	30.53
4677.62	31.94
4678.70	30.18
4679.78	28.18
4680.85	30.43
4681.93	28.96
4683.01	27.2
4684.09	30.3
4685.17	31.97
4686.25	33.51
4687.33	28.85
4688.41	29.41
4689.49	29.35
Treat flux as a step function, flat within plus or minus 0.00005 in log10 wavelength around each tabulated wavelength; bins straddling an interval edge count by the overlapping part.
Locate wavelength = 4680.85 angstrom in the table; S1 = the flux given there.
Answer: 30.43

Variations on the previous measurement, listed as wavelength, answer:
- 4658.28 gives 29.48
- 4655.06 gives 30.14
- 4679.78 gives 28.18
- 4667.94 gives 24.63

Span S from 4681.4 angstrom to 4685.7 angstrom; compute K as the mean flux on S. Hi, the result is 29.6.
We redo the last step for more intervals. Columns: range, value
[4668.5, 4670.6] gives 29.6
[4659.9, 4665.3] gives 32.5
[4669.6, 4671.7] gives 32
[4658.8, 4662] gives 33.3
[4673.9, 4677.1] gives 29.7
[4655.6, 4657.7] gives 28.4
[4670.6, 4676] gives 30.5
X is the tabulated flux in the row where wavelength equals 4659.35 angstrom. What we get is 33.47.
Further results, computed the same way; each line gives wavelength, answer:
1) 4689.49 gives 29.35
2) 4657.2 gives 30.67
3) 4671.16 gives 32.93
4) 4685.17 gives 31.97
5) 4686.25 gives 33.51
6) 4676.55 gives 30.53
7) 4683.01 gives 27.2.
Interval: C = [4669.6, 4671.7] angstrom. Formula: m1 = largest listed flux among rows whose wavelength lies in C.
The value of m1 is 32.93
